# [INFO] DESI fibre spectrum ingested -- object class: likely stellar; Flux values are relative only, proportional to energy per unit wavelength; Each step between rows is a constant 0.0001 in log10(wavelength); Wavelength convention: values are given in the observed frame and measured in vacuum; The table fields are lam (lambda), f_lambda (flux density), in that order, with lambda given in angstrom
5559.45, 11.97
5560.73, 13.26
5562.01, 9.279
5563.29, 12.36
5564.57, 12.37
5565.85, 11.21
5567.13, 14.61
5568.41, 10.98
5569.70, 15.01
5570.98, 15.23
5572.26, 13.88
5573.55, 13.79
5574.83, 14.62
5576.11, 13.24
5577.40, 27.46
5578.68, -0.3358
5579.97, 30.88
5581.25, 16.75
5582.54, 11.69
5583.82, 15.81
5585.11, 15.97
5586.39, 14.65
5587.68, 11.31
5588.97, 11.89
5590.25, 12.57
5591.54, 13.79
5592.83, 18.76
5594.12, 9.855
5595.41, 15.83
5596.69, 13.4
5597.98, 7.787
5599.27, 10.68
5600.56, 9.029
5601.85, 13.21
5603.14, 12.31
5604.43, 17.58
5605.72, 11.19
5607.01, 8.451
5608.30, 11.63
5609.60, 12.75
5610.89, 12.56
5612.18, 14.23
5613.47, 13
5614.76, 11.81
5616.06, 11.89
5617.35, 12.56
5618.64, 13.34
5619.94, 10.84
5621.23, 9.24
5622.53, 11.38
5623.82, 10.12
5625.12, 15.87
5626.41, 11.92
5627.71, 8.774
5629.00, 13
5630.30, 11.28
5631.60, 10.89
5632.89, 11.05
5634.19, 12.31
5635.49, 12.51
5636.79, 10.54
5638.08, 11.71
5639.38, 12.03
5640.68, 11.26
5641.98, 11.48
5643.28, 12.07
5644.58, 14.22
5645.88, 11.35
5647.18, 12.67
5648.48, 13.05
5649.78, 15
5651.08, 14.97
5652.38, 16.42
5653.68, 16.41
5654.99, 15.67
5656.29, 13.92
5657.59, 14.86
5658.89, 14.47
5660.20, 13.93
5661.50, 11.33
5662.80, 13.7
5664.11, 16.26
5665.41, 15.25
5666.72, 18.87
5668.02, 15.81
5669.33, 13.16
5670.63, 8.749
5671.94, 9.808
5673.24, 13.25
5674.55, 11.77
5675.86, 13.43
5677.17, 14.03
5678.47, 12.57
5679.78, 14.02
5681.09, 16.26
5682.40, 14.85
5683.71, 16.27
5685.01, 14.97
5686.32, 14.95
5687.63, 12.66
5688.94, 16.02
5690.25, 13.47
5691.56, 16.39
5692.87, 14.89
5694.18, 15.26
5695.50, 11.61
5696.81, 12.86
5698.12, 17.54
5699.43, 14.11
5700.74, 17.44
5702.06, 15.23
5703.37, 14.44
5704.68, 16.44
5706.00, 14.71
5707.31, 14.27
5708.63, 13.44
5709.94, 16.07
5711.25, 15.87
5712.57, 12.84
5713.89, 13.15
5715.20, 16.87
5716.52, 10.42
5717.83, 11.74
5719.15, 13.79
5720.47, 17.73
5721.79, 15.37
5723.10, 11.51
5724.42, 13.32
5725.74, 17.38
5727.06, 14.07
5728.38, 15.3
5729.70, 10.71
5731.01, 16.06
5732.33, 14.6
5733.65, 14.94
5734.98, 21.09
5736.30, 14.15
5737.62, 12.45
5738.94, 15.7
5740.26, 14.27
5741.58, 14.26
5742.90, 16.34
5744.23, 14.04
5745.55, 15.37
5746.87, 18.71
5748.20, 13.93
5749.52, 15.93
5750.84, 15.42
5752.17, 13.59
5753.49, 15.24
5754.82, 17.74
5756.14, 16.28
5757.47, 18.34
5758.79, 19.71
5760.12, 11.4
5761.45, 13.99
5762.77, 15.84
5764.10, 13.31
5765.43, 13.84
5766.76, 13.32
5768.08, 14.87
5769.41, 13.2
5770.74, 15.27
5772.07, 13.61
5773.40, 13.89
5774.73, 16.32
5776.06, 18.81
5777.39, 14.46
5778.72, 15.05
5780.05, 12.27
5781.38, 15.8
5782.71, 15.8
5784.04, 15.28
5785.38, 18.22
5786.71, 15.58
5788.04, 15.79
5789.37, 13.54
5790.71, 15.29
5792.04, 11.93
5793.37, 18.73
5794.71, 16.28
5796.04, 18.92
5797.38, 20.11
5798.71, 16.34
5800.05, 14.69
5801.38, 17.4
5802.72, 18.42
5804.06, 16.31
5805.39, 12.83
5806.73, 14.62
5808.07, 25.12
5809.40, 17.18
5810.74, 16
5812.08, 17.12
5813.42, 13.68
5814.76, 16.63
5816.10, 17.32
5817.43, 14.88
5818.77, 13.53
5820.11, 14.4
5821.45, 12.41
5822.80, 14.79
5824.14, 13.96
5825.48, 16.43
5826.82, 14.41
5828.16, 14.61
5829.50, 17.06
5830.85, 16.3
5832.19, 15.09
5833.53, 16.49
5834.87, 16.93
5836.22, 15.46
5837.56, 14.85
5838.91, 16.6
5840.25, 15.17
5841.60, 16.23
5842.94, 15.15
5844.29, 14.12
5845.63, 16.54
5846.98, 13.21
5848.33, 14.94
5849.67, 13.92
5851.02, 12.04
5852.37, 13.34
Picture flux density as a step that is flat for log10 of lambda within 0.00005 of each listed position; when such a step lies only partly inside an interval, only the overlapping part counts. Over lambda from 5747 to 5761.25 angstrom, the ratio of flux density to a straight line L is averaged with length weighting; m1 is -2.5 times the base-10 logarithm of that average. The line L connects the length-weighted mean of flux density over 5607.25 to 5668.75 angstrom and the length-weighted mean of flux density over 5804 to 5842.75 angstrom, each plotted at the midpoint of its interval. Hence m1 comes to -0.08 mag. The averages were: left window 13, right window 15.7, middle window 15.8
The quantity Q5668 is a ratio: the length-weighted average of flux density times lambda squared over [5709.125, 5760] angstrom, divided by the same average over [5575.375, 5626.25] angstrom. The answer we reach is 1.20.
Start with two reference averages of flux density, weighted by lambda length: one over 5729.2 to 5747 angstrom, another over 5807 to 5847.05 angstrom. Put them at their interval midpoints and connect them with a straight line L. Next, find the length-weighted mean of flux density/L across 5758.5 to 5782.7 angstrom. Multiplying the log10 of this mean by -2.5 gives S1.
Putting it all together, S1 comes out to 0.05 mag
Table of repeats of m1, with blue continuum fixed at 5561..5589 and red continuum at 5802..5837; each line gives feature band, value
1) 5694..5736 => 0.04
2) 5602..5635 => 0.21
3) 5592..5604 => 0.16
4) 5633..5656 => 0.12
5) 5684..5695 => 0.01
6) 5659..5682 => 0.09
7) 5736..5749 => 0.03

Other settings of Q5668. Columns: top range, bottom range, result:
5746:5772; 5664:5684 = 1.13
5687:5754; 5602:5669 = 1.18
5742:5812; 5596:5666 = 1.32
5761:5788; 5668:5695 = 1.11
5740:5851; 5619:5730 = 1.18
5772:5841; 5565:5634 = 1.31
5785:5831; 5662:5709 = 1.16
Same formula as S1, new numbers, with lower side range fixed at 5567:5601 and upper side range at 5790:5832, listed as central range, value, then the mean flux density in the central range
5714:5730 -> 0.089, 14.1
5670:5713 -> 0.055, 14.3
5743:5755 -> 0.000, 15.5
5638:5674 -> 0.079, 13.7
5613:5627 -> 0.197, 12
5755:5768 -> 0.028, 15.2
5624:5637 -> 0.222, 11.8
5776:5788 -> 0.017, 15.5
